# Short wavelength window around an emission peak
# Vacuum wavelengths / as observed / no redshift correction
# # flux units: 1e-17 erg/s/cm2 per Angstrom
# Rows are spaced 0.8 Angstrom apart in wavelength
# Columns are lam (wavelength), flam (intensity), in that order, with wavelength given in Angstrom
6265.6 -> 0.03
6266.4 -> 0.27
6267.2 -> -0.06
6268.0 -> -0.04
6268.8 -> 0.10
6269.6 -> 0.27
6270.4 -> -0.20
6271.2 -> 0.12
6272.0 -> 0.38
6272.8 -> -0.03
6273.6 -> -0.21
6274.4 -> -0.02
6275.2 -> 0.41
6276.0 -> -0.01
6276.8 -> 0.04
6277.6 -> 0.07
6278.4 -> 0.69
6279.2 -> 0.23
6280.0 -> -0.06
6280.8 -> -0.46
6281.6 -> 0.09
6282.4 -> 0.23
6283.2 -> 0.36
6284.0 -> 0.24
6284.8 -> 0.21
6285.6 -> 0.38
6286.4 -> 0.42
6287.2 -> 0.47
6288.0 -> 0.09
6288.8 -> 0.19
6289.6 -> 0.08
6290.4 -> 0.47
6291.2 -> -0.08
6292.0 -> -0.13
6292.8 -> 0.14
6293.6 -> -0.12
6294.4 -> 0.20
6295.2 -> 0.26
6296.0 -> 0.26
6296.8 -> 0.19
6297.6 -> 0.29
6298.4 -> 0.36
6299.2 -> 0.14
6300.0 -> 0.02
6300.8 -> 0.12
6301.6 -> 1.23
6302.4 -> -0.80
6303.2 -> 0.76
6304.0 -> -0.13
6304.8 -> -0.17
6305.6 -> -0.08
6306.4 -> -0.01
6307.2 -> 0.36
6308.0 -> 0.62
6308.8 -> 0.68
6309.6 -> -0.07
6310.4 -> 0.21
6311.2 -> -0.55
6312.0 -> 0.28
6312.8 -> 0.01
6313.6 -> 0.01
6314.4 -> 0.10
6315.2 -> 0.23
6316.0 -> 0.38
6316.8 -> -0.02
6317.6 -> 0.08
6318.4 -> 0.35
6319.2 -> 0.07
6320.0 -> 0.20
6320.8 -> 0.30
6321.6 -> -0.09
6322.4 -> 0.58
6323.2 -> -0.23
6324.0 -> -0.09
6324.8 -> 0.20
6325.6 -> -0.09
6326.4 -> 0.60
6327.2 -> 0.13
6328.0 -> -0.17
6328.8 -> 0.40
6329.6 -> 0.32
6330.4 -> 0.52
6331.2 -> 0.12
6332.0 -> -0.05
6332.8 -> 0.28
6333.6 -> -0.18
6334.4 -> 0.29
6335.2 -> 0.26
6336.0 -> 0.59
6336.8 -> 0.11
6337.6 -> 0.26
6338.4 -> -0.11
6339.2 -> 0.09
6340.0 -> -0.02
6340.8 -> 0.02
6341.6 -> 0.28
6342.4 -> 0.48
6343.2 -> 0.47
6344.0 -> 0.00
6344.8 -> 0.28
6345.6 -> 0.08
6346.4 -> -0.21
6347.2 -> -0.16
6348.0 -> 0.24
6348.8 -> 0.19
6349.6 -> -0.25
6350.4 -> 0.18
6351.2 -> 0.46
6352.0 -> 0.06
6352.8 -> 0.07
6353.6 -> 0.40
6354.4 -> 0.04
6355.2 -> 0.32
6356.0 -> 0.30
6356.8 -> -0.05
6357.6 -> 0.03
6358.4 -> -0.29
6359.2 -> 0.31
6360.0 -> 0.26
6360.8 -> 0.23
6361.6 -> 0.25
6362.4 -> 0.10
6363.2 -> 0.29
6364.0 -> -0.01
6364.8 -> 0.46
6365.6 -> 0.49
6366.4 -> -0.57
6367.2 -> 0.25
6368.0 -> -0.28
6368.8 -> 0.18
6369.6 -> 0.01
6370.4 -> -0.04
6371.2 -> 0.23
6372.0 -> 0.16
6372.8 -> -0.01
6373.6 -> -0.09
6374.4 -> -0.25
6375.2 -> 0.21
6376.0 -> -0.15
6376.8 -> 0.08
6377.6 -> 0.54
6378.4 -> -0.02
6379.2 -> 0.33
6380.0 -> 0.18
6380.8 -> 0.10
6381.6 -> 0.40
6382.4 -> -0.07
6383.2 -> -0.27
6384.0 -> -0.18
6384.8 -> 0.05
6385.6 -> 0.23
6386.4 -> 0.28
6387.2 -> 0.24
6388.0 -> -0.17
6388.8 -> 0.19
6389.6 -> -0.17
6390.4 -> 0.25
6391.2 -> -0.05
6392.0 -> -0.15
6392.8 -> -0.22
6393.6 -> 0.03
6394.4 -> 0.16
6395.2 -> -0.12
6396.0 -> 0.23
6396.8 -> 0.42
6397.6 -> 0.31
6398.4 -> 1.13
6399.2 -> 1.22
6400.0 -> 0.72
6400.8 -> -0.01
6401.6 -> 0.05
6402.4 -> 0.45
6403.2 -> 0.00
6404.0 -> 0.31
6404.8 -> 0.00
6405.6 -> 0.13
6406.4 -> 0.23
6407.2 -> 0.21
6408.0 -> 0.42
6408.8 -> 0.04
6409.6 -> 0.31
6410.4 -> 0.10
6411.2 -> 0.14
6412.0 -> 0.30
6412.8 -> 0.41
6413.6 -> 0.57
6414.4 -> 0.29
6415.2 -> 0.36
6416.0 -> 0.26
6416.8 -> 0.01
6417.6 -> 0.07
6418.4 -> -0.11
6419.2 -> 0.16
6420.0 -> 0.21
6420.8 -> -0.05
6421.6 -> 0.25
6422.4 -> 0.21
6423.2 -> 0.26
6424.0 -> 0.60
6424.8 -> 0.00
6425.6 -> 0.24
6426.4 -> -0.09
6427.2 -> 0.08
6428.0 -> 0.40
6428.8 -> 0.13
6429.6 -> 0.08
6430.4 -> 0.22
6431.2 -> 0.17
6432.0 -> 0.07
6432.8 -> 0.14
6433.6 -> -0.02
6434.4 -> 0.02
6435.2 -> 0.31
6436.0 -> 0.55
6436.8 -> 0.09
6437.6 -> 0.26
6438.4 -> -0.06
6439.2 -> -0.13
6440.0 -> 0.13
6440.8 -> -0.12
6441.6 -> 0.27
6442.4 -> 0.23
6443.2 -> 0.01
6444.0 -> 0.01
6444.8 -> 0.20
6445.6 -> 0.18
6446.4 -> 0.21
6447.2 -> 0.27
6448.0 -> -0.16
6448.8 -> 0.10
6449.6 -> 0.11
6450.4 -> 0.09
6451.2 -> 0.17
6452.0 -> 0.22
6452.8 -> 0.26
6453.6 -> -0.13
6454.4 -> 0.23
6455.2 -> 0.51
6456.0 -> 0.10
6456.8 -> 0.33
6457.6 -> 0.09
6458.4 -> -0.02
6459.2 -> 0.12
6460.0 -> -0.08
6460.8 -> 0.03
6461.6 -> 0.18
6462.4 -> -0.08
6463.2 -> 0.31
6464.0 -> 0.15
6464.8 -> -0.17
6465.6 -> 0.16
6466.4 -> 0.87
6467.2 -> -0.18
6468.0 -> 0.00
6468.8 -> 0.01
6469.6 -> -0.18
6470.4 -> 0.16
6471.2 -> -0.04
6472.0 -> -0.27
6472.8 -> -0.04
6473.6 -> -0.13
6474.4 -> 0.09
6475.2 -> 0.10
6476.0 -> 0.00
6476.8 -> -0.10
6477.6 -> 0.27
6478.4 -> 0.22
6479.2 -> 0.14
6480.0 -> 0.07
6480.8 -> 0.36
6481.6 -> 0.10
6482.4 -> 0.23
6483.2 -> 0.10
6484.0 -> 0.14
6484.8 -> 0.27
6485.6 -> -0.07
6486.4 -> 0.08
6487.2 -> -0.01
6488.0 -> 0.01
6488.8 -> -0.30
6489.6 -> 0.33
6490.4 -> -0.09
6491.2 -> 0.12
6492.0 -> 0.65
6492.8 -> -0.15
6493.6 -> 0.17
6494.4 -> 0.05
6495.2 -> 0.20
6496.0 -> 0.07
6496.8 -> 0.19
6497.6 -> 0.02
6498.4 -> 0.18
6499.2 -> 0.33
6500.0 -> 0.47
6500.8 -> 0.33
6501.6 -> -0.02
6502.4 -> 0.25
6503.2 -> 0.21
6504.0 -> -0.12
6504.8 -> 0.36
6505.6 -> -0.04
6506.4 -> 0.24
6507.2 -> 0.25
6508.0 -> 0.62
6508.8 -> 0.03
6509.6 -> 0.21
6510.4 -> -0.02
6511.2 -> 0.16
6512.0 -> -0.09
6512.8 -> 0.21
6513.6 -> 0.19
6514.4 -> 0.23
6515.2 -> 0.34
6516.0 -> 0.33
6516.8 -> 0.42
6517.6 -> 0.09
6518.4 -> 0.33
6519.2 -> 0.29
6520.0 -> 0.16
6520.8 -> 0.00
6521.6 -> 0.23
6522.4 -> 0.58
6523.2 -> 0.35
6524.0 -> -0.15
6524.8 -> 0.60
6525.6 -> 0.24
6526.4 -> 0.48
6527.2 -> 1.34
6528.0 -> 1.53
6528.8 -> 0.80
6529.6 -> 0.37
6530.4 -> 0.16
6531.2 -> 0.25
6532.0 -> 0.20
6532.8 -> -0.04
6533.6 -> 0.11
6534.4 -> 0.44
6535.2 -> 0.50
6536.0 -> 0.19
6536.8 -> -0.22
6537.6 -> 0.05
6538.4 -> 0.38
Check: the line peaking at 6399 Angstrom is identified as H-beta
